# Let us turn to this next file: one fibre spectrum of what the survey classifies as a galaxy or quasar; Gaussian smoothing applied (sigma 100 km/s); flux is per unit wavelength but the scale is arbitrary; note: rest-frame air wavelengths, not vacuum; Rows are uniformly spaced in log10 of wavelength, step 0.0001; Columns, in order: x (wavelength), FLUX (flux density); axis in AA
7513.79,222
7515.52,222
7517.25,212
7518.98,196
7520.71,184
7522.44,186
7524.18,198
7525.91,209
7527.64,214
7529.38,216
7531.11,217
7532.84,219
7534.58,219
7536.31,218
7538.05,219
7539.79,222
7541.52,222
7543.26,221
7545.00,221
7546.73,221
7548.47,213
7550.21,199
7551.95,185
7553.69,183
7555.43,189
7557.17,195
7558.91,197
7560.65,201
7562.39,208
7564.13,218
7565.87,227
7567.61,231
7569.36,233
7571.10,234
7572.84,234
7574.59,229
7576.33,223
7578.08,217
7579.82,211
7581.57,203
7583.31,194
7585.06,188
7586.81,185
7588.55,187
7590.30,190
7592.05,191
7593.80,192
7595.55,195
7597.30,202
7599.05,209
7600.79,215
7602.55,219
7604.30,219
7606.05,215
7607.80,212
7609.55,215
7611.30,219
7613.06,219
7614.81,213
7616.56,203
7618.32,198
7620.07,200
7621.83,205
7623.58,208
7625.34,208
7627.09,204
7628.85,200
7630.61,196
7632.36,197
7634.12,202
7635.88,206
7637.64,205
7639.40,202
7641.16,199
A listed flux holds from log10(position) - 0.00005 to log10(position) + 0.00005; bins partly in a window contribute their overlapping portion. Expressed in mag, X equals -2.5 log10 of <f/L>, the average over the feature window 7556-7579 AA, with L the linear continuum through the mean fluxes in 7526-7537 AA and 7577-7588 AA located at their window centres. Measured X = -0.07 mag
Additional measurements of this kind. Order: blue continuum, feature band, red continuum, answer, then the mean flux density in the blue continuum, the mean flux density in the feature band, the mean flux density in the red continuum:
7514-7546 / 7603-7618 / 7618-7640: -0.050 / 212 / 214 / 202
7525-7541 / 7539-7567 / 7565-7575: 0.085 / 217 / 208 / 231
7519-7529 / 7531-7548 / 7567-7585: -0.077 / 199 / 220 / 219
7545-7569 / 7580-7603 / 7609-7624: 0.054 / 206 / 198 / 209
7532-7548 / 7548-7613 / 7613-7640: 0.024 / 220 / 208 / 204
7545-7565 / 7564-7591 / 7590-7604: -0.055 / 202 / 213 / 203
